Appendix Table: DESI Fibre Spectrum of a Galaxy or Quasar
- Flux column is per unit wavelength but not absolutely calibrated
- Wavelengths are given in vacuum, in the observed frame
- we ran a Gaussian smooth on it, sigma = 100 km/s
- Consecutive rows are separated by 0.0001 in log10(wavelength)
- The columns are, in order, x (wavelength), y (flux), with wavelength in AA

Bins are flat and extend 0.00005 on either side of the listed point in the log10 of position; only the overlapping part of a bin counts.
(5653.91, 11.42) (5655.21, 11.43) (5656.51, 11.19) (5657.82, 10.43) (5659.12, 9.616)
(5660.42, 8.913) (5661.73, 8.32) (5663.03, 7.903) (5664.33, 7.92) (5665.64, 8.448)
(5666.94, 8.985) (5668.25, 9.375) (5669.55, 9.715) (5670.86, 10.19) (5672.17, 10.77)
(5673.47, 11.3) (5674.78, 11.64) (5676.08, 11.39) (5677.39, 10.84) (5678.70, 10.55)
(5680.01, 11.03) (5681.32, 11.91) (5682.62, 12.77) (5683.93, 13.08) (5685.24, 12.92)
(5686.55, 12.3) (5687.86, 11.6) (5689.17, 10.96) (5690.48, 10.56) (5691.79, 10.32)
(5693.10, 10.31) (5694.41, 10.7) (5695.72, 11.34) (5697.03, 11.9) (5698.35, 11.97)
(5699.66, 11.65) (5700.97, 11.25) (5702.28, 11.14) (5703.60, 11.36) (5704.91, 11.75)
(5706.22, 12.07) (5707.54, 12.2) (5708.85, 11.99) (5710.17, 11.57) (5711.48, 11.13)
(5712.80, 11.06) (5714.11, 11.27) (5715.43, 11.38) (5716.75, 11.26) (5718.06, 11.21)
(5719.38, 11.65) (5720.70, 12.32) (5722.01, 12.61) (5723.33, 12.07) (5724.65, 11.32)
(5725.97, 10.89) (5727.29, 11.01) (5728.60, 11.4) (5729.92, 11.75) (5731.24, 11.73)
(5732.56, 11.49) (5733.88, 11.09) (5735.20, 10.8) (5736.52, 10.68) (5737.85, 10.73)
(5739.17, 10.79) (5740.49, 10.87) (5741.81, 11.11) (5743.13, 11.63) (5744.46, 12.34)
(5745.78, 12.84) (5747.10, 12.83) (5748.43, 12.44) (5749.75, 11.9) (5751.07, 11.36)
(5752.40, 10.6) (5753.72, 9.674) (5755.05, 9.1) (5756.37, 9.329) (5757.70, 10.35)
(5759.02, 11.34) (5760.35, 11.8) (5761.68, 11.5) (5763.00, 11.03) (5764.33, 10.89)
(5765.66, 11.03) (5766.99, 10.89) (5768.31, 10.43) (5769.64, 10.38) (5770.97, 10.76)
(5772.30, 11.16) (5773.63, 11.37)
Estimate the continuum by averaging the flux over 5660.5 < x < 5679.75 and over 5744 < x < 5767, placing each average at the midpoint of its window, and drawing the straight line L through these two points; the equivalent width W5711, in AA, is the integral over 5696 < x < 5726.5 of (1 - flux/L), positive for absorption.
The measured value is -3.3 AA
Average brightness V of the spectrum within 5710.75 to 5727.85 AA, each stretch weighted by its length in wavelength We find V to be 11.5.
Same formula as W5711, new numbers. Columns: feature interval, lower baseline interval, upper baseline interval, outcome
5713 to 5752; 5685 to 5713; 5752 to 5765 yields -2.1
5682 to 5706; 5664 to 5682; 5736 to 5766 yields -2.3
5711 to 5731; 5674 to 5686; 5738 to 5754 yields 0.3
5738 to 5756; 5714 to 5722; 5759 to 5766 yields 0.1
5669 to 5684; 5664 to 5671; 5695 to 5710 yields -2.2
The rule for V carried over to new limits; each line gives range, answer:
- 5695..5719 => 11.5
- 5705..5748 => 11.5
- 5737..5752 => 11.7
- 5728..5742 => 11.1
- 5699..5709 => 11.7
